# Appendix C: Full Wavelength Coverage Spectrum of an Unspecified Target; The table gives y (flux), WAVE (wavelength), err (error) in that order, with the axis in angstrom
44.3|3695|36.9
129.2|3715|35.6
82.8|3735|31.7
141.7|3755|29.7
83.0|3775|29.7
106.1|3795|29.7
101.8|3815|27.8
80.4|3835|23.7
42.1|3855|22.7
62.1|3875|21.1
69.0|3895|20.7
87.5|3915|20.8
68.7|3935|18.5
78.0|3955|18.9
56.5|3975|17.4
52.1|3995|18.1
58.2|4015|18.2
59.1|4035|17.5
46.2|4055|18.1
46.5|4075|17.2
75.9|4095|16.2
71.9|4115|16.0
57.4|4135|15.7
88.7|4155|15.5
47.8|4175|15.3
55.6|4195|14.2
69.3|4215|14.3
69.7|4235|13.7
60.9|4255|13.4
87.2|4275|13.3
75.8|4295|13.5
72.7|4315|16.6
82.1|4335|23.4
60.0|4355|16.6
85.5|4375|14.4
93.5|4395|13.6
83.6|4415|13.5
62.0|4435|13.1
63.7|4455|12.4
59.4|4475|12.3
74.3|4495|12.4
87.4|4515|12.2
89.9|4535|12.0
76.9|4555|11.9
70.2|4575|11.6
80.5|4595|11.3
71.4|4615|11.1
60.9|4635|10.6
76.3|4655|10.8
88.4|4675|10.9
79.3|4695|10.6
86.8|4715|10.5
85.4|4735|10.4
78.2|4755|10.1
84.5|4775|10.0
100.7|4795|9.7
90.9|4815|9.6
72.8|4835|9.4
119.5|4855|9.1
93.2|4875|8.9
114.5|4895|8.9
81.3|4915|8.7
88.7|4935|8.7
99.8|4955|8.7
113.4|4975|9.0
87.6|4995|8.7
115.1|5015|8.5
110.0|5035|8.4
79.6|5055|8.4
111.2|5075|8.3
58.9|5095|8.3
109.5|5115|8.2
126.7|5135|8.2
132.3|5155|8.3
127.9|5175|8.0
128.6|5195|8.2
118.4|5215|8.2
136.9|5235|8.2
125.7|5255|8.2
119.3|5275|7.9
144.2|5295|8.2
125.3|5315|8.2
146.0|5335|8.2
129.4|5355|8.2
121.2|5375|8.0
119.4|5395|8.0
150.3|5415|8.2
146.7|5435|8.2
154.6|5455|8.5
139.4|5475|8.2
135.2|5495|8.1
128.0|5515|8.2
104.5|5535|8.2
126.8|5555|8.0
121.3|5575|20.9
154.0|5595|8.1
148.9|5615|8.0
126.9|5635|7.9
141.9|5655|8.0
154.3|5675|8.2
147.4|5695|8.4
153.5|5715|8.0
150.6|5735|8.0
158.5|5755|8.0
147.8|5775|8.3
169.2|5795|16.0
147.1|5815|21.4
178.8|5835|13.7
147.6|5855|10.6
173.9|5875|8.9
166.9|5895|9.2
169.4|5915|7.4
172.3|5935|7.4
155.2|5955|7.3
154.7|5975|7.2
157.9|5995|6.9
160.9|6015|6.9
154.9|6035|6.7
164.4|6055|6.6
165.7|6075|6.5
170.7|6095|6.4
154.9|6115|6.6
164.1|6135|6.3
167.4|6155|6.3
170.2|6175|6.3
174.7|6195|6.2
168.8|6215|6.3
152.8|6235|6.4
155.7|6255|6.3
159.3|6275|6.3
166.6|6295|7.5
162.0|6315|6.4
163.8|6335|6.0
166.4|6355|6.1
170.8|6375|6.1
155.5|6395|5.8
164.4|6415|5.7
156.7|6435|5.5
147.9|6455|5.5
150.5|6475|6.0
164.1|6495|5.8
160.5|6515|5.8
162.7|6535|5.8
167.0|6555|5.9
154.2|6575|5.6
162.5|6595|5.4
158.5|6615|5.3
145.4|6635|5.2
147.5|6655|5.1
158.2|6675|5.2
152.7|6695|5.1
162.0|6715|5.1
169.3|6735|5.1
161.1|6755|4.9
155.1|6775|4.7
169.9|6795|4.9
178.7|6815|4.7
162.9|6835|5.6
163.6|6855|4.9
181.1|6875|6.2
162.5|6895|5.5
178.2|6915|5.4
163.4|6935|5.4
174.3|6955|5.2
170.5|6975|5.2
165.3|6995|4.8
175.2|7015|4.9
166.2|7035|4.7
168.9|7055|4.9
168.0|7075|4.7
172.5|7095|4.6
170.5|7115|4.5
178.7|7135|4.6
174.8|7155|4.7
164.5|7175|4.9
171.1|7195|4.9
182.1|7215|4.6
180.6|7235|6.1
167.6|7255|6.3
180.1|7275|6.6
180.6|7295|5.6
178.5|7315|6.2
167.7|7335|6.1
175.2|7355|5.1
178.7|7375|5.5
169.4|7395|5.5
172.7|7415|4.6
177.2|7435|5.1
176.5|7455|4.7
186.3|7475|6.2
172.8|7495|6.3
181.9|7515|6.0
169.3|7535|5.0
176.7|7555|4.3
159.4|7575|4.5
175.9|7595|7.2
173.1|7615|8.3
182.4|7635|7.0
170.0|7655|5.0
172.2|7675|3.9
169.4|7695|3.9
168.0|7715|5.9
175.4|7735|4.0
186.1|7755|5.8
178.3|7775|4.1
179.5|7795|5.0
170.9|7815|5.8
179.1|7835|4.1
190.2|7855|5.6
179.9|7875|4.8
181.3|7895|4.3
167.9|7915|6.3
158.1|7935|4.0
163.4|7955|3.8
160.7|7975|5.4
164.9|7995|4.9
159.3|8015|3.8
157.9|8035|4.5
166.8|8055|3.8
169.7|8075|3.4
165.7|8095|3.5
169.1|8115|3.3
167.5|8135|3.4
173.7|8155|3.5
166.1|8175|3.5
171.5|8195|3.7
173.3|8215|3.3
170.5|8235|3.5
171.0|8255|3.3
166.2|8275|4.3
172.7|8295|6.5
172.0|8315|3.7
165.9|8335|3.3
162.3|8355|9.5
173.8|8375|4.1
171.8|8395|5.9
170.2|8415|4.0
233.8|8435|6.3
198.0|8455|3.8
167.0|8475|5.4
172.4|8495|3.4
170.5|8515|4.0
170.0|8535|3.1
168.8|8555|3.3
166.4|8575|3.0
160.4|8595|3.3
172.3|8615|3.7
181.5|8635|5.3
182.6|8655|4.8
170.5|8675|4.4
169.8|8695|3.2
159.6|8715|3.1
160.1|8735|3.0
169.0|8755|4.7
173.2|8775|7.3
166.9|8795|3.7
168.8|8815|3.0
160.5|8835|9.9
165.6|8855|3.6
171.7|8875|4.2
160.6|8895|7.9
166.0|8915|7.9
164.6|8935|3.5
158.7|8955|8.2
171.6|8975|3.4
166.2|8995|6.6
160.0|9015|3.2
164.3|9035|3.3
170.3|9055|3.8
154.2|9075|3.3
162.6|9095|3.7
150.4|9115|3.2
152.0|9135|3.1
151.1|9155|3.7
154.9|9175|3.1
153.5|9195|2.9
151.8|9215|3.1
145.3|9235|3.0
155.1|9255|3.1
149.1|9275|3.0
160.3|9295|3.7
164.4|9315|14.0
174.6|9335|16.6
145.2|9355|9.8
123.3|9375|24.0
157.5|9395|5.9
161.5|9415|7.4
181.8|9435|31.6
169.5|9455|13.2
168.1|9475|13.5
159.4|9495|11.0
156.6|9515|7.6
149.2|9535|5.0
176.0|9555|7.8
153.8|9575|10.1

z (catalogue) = 0.284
